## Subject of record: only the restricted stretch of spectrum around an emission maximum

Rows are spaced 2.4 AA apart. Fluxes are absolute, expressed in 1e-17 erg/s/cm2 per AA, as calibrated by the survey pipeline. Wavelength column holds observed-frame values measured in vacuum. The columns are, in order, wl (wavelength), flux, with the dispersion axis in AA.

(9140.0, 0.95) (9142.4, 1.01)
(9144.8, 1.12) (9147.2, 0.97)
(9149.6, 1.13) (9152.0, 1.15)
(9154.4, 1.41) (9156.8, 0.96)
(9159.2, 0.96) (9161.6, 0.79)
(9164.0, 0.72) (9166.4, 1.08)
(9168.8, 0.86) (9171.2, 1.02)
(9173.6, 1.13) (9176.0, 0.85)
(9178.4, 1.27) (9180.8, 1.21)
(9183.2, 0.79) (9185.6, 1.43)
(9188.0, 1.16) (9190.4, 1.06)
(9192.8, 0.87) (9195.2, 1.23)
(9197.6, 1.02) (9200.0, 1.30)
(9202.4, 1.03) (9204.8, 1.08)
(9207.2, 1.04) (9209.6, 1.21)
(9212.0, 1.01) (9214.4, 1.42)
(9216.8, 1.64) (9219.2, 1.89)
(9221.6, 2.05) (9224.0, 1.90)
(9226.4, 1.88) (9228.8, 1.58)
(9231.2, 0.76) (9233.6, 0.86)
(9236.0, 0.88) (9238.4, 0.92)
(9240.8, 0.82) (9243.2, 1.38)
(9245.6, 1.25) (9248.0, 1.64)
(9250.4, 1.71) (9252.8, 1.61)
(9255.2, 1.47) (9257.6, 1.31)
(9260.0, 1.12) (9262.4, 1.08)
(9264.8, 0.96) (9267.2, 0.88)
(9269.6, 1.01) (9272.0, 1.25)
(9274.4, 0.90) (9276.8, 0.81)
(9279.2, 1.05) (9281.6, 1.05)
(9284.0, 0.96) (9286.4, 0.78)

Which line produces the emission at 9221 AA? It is H-alpha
